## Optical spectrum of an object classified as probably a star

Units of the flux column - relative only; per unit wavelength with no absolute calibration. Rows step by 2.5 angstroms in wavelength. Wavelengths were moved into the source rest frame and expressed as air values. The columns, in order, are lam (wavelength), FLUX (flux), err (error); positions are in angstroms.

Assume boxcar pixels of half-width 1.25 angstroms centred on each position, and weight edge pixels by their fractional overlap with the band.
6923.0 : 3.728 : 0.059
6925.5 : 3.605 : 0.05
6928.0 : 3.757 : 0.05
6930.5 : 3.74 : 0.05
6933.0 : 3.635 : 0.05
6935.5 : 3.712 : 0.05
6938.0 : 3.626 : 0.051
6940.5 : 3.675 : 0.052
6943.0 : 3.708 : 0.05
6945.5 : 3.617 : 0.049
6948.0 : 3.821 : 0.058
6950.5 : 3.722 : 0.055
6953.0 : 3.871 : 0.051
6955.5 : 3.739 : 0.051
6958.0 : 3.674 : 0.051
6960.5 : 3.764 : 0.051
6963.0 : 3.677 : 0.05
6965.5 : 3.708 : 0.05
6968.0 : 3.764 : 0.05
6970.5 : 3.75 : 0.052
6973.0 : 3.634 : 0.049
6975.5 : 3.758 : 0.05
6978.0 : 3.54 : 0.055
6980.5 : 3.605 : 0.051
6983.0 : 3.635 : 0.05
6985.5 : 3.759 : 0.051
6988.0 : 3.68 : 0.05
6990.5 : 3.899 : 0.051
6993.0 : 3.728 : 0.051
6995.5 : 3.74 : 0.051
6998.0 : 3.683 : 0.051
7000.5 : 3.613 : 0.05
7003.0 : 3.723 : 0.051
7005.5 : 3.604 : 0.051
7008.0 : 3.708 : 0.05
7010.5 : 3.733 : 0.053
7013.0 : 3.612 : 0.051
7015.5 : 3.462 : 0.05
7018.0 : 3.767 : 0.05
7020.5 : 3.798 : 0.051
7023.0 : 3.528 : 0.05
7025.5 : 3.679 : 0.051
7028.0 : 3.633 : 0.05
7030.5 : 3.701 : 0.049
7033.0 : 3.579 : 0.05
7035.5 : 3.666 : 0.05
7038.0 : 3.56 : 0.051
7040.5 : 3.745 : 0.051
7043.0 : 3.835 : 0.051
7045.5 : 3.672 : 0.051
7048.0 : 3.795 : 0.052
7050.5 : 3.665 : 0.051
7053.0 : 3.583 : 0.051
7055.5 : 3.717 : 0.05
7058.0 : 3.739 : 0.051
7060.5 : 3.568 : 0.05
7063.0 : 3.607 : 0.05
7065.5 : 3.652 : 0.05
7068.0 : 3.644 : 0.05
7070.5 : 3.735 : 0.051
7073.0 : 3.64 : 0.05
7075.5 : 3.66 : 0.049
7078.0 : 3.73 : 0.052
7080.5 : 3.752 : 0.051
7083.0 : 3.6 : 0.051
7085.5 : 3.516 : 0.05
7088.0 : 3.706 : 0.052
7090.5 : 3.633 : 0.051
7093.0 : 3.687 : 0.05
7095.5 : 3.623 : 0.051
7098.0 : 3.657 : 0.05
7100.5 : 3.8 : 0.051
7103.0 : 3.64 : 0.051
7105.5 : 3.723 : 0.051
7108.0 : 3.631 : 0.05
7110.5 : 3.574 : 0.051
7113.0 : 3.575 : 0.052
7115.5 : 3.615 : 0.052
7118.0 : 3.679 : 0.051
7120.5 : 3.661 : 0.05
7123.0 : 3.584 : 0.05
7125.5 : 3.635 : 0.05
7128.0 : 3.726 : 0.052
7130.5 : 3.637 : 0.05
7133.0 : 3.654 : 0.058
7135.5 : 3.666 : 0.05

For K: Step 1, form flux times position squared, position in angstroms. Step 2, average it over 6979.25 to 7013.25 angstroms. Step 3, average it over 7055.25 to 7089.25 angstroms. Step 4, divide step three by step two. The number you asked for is 1.0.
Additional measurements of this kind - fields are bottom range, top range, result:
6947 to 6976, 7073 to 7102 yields 1.02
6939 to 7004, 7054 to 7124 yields 1.02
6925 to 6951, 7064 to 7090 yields 1.03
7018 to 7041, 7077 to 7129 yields 1.02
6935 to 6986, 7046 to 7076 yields 1.02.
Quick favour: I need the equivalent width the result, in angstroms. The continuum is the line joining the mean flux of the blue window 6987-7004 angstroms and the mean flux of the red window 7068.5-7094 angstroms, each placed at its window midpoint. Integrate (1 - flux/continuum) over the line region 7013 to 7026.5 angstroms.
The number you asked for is 0.24 angstroms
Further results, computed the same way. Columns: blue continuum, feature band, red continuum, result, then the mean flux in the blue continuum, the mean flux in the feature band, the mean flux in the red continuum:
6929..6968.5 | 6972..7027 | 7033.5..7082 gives 0.3 angstroms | 3.72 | 3.68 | 3.68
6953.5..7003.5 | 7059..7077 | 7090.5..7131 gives 0.1 angstroms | 3.71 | 3.65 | 3.65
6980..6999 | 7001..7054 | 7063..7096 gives 0.4 angstroms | 3.72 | 3.67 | 3.66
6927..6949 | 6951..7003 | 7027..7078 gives -0.3 angstroms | 3.7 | 3.71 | 3.67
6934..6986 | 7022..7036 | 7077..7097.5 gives 0.2 angstroms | 3.7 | 3.63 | 3.66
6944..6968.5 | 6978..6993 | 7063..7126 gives 0.1 angstroms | 3.73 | 3.7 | 3.65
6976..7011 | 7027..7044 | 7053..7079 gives 0.0 angstroms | 3.69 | 3.67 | 3.66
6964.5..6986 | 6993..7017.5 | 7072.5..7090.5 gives 0.1 angstroms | 3.68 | 3.66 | 3.66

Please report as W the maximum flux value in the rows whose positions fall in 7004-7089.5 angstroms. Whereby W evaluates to 3.835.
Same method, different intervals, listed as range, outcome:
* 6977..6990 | 3.759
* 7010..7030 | 3.798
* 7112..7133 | 3.726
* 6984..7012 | 3.899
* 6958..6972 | 3.764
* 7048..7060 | 3.795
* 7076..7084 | 3.752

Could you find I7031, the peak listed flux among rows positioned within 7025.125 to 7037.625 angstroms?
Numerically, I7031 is 3.701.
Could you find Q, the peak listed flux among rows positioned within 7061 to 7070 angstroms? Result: 3.652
